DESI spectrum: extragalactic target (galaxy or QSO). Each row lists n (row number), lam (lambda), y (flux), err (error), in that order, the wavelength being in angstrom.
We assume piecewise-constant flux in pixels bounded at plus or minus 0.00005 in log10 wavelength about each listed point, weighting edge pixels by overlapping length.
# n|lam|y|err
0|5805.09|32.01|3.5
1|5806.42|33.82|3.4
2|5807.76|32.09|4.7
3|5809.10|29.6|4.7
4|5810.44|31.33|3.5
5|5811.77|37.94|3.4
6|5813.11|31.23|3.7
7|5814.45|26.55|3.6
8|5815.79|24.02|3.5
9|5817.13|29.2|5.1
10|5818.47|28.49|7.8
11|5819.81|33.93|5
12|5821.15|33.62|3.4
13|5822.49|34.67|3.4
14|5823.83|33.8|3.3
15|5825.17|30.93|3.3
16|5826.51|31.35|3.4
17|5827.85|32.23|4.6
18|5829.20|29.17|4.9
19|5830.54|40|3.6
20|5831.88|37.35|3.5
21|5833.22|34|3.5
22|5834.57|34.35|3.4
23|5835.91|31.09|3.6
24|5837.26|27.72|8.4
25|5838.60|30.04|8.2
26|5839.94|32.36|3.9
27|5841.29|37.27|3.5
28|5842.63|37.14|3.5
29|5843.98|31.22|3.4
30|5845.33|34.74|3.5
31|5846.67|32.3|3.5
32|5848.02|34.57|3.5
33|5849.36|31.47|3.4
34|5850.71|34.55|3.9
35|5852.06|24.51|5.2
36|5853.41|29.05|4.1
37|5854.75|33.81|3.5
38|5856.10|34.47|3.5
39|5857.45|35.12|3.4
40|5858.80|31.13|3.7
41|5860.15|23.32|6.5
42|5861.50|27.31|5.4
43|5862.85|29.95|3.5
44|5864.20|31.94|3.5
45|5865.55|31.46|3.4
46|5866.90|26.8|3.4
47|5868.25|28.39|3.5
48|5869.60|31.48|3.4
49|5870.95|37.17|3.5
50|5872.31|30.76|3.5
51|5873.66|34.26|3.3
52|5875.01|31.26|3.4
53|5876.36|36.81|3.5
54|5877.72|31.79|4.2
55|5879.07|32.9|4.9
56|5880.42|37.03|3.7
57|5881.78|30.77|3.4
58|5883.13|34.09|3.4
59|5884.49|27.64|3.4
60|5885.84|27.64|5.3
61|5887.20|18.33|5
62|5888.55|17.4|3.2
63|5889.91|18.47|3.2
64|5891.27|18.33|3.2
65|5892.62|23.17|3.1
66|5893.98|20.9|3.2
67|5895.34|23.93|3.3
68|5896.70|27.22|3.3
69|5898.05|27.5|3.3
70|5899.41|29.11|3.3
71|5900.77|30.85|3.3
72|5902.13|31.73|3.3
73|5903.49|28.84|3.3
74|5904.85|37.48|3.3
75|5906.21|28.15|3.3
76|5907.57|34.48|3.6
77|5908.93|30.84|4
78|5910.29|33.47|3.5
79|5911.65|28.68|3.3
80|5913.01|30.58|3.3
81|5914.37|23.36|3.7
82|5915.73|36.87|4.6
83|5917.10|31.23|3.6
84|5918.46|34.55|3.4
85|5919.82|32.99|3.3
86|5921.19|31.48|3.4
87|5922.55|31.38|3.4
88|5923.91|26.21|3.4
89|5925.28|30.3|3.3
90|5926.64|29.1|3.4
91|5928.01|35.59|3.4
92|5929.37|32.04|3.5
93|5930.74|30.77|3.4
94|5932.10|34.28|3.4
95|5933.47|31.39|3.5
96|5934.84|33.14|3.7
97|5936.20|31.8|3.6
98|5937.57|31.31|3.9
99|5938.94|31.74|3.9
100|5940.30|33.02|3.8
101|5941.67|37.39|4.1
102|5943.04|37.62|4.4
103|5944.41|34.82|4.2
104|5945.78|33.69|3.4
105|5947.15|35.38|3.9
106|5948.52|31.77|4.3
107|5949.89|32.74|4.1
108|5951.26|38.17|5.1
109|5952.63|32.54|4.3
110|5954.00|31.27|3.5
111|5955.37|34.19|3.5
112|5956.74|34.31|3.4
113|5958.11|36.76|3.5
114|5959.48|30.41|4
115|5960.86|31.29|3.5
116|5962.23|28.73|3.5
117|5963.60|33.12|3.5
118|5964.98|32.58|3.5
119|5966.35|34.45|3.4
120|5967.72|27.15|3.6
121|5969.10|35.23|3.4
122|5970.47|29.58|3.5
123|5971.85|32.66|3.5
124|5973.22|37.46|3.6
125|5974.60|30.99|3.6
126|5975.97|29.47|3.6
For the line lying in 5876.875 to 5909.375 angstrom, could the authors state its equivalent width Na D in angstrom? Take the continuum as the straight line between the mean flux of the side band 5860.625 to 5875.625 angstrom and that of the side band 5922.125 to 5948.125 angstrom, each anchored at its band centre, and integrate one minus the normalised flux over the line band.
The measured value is 3.8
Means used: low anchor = 30.9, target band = 27.9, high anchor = 32.7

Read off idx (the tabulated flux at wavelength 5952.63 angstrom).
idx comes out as 32.54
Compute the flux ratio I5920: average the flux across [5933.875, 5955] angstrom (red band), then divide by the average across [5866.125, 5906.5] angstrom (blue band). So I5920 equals 1.18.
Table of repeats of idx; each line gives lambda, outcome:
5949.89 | 32.74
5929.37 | 32.04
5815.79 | 24.02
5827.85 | 32.23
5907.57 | 34.48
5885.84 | 27.64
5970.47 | 29.58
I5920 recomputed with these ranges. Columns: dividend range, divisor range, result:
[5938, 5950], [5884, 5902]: 1.42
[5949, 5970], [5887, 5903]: 1.36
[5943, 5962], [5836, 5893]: 1.11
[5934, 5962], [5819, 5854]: 1.02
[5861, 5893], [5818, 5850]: 0.88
